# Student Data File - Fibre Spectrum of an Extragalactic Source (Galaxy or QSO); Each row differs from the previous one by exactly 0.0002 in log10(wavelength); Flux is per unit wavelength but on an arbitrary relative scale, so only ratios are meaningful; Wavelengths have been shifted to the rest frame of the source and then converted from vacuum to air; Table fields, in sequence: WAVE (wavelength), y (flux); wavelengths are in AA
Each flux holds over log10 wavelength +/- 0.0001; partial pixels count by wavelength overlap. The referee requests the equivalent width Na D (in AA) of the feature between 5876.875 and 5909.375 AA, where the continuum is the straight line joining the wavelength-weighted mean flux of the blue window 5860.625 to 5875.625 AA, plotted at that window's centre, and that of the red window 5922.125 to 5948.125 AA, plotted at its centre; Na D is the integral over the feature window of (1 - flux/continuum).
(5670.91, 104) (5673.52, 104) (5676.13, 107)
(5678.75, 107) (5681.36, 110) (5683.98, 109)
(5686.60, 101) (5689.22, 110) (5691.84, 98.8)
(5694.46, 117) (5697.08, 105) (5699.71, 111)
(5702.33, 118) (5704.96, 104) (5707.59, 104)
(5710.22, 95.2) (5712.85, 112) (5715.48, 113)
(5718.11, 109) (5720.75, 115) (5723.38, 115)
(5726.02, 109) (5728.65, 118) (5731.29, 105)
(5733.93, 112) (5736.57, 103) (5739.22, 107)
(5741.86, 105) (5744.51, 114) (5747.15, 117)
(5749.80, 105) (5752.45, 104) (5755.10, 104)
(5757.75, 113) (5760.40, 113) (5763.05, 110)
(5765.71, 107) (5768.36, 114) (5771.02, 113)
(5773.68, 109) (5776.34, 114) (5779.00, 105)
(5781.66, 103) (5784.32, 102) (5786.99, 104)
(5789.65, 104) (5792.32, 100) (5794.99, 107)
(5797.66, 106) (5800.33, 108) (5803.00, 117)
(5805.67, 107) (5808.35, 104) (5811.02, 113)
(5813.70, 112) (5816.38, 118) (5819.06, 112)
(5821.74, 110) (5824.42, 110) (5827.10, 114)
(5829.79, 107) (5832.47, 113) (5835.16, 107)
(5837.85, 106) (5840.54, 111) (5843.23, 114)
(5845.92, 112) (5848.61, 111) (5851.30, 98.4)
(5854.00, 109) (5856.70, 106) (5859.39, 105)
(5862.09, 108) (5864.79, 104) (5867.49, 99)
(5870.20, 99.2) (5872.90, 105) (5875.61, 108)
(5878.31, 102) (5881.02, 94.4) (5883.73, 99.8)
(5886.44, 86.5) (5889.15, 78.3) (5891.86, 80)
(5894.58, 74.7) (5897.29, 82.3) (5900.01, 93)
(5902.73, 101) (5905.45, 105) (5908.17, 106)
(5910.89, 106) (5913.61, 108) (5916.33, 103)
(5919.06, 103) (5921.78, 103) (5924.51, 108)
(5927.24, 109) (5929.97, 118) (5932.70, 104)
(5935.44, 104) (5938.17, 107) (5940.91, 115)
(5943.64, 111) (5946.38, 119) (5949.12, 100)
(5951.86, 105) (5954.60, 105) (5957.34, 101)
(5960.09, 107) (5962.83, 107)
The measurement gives 4.3 AA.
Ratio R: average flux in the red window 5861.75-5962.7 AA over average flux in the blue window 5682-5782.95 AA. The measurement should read 0.93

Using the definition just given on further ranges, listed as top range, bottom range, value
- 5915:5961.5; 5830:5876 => 1.00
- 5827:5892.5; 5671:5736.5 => 0.95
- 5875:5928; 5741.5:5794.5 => 0.90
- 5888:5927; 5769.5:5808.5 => 0.91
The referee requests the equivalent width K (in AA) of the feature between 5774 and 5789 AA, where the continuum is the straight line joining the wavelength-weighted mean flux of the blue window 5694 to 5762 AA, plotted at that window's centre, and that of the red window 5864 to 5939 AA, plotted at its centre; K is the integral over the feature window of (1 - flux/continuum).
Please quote 0.1 AA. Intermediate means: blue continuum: 109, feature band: 106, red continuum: 99.6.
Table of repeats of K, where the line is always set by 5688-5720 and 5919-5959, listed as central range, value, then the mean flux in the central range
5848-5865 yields 0.3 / 106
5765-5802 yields 0.4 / 107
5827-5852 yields -0.4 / 109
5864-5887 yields 1.6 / 100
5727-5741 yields -0.1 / 109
